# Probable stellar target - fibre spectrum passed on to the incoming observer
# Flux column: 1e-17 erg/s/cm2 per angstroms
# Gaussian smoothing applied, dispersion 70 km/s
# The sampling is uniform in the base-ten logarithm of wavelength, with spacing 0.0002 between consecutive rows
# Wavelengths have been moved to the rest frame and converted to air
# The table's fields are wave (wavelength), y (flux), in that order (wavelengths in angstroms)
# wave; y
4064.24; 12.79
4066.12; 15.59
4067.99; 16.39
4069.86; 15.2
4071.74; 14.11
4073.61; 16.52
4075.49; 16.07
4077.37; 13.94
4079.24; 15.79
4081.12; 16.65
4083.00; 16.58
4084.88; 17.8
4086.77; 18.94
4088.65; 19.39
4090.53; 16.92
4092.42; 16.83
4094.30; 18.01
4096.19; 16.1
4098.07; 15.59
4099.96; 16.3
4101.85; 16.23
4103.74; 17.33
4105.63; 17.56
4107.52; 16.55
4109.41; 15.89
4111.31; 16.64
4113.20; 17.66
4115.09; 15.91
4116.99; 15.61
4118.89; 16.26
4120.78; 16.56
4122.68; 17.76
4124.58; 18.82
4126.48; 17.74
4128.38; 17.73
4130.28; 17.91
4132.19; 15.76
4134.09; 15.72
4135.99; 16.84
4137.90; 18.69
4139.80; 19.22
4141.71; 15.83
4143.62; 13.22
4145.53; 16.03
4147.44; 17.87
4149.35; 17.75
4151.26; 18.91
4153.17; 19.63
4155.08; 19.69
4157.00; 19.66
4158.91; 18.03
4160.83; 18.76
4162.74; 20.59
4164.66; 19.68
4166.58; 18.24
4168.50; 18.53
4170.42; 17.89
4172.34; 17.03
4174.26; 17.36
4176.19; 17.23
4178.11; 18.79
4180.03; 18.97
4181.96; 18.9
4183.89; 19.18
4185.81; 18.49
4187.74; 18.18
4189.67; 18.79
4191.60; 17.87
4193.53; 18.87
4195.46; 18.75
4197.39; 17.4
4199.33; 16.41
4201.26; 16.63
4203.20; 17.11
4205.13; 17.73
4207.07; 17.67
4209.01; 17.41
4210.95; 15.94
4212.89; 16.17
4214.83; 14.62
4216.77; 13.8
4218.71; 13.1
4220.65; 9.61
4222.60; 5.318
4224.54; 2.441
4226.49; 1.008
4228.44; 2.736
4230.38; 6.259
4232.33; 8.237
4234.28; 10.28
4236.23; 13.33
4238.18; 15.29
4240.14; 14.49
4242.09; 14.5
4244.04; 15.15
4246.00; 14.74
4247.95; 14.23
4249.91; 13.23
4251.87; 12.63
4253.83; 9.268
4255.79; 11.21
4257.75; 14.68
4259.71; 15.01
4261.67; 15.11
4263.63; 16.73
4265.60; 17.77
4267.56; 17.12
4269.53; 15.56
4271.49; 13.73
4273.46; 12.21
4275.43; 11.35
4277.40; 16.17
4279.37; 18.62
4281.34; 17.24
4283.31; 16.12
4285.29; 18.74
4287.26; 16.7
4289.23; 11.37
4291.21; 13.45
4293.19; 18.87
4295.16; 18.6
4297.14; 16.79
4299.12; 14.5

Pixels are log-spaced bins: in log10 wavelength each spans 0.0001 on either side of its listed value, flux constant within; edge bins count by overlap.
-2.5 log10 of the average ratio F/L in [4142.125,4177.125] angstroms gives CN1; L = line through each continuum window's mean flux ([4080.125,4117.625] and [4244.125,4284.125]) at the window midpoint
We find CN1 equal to -0.13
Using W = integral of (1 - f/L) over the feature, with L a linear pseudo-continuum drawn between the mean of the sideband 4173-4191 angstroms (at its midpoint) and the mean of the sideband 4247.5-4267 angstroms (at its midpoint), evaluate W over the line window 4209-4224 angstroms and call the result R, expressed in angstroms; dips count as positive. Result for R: 3.5 angstroms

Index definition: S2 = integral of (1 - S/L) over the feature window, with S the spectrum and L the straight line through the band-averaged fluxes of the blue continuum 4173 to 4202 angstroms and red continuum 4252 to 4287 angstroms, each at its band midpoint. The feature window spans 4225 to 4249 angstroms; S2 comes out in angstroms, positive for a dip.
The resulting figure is 8.1 angstroms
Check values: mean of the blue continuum 18.1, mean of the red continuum 15.1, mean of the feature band 10.7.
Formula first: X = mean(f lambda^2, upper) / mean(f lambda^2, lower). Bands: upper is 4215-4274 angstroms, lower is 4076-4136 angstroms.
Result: 0.76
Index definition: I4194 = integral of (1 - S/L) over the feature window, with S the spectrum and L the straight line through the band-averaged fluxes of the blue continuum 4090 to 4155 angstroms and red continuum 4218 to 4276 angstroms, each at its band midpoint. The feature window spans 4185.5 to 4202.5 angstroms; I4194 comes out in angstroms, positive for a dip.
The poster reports -4.61 angstroms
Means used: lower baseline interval 17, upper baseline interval 11.9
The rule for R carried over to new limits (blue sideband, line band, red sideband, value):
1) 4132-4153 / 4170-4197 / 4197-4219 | -2.9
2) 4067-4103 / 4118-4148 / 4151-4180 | 1.4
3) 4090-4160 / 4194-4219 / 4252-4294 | -0.8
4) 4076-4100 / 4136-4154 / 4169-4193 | 0.3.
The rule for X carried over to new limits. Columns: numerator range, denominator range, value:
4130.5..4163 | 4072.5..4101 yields 1.09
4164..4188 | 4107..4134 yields 1.12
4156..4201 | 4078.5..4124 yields 1.13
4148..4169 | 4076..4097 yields 1.16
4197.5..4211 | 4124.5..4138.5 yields 1.02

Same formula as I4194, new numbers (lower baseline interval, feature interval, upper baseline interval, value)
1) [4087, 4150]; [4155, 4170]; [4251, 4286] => -2.5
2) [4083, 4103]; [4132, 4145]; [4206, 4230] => -1.5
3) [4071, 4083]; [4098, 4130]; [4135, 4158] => -0.2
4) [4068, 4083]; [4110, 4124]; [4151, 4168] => 0.6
